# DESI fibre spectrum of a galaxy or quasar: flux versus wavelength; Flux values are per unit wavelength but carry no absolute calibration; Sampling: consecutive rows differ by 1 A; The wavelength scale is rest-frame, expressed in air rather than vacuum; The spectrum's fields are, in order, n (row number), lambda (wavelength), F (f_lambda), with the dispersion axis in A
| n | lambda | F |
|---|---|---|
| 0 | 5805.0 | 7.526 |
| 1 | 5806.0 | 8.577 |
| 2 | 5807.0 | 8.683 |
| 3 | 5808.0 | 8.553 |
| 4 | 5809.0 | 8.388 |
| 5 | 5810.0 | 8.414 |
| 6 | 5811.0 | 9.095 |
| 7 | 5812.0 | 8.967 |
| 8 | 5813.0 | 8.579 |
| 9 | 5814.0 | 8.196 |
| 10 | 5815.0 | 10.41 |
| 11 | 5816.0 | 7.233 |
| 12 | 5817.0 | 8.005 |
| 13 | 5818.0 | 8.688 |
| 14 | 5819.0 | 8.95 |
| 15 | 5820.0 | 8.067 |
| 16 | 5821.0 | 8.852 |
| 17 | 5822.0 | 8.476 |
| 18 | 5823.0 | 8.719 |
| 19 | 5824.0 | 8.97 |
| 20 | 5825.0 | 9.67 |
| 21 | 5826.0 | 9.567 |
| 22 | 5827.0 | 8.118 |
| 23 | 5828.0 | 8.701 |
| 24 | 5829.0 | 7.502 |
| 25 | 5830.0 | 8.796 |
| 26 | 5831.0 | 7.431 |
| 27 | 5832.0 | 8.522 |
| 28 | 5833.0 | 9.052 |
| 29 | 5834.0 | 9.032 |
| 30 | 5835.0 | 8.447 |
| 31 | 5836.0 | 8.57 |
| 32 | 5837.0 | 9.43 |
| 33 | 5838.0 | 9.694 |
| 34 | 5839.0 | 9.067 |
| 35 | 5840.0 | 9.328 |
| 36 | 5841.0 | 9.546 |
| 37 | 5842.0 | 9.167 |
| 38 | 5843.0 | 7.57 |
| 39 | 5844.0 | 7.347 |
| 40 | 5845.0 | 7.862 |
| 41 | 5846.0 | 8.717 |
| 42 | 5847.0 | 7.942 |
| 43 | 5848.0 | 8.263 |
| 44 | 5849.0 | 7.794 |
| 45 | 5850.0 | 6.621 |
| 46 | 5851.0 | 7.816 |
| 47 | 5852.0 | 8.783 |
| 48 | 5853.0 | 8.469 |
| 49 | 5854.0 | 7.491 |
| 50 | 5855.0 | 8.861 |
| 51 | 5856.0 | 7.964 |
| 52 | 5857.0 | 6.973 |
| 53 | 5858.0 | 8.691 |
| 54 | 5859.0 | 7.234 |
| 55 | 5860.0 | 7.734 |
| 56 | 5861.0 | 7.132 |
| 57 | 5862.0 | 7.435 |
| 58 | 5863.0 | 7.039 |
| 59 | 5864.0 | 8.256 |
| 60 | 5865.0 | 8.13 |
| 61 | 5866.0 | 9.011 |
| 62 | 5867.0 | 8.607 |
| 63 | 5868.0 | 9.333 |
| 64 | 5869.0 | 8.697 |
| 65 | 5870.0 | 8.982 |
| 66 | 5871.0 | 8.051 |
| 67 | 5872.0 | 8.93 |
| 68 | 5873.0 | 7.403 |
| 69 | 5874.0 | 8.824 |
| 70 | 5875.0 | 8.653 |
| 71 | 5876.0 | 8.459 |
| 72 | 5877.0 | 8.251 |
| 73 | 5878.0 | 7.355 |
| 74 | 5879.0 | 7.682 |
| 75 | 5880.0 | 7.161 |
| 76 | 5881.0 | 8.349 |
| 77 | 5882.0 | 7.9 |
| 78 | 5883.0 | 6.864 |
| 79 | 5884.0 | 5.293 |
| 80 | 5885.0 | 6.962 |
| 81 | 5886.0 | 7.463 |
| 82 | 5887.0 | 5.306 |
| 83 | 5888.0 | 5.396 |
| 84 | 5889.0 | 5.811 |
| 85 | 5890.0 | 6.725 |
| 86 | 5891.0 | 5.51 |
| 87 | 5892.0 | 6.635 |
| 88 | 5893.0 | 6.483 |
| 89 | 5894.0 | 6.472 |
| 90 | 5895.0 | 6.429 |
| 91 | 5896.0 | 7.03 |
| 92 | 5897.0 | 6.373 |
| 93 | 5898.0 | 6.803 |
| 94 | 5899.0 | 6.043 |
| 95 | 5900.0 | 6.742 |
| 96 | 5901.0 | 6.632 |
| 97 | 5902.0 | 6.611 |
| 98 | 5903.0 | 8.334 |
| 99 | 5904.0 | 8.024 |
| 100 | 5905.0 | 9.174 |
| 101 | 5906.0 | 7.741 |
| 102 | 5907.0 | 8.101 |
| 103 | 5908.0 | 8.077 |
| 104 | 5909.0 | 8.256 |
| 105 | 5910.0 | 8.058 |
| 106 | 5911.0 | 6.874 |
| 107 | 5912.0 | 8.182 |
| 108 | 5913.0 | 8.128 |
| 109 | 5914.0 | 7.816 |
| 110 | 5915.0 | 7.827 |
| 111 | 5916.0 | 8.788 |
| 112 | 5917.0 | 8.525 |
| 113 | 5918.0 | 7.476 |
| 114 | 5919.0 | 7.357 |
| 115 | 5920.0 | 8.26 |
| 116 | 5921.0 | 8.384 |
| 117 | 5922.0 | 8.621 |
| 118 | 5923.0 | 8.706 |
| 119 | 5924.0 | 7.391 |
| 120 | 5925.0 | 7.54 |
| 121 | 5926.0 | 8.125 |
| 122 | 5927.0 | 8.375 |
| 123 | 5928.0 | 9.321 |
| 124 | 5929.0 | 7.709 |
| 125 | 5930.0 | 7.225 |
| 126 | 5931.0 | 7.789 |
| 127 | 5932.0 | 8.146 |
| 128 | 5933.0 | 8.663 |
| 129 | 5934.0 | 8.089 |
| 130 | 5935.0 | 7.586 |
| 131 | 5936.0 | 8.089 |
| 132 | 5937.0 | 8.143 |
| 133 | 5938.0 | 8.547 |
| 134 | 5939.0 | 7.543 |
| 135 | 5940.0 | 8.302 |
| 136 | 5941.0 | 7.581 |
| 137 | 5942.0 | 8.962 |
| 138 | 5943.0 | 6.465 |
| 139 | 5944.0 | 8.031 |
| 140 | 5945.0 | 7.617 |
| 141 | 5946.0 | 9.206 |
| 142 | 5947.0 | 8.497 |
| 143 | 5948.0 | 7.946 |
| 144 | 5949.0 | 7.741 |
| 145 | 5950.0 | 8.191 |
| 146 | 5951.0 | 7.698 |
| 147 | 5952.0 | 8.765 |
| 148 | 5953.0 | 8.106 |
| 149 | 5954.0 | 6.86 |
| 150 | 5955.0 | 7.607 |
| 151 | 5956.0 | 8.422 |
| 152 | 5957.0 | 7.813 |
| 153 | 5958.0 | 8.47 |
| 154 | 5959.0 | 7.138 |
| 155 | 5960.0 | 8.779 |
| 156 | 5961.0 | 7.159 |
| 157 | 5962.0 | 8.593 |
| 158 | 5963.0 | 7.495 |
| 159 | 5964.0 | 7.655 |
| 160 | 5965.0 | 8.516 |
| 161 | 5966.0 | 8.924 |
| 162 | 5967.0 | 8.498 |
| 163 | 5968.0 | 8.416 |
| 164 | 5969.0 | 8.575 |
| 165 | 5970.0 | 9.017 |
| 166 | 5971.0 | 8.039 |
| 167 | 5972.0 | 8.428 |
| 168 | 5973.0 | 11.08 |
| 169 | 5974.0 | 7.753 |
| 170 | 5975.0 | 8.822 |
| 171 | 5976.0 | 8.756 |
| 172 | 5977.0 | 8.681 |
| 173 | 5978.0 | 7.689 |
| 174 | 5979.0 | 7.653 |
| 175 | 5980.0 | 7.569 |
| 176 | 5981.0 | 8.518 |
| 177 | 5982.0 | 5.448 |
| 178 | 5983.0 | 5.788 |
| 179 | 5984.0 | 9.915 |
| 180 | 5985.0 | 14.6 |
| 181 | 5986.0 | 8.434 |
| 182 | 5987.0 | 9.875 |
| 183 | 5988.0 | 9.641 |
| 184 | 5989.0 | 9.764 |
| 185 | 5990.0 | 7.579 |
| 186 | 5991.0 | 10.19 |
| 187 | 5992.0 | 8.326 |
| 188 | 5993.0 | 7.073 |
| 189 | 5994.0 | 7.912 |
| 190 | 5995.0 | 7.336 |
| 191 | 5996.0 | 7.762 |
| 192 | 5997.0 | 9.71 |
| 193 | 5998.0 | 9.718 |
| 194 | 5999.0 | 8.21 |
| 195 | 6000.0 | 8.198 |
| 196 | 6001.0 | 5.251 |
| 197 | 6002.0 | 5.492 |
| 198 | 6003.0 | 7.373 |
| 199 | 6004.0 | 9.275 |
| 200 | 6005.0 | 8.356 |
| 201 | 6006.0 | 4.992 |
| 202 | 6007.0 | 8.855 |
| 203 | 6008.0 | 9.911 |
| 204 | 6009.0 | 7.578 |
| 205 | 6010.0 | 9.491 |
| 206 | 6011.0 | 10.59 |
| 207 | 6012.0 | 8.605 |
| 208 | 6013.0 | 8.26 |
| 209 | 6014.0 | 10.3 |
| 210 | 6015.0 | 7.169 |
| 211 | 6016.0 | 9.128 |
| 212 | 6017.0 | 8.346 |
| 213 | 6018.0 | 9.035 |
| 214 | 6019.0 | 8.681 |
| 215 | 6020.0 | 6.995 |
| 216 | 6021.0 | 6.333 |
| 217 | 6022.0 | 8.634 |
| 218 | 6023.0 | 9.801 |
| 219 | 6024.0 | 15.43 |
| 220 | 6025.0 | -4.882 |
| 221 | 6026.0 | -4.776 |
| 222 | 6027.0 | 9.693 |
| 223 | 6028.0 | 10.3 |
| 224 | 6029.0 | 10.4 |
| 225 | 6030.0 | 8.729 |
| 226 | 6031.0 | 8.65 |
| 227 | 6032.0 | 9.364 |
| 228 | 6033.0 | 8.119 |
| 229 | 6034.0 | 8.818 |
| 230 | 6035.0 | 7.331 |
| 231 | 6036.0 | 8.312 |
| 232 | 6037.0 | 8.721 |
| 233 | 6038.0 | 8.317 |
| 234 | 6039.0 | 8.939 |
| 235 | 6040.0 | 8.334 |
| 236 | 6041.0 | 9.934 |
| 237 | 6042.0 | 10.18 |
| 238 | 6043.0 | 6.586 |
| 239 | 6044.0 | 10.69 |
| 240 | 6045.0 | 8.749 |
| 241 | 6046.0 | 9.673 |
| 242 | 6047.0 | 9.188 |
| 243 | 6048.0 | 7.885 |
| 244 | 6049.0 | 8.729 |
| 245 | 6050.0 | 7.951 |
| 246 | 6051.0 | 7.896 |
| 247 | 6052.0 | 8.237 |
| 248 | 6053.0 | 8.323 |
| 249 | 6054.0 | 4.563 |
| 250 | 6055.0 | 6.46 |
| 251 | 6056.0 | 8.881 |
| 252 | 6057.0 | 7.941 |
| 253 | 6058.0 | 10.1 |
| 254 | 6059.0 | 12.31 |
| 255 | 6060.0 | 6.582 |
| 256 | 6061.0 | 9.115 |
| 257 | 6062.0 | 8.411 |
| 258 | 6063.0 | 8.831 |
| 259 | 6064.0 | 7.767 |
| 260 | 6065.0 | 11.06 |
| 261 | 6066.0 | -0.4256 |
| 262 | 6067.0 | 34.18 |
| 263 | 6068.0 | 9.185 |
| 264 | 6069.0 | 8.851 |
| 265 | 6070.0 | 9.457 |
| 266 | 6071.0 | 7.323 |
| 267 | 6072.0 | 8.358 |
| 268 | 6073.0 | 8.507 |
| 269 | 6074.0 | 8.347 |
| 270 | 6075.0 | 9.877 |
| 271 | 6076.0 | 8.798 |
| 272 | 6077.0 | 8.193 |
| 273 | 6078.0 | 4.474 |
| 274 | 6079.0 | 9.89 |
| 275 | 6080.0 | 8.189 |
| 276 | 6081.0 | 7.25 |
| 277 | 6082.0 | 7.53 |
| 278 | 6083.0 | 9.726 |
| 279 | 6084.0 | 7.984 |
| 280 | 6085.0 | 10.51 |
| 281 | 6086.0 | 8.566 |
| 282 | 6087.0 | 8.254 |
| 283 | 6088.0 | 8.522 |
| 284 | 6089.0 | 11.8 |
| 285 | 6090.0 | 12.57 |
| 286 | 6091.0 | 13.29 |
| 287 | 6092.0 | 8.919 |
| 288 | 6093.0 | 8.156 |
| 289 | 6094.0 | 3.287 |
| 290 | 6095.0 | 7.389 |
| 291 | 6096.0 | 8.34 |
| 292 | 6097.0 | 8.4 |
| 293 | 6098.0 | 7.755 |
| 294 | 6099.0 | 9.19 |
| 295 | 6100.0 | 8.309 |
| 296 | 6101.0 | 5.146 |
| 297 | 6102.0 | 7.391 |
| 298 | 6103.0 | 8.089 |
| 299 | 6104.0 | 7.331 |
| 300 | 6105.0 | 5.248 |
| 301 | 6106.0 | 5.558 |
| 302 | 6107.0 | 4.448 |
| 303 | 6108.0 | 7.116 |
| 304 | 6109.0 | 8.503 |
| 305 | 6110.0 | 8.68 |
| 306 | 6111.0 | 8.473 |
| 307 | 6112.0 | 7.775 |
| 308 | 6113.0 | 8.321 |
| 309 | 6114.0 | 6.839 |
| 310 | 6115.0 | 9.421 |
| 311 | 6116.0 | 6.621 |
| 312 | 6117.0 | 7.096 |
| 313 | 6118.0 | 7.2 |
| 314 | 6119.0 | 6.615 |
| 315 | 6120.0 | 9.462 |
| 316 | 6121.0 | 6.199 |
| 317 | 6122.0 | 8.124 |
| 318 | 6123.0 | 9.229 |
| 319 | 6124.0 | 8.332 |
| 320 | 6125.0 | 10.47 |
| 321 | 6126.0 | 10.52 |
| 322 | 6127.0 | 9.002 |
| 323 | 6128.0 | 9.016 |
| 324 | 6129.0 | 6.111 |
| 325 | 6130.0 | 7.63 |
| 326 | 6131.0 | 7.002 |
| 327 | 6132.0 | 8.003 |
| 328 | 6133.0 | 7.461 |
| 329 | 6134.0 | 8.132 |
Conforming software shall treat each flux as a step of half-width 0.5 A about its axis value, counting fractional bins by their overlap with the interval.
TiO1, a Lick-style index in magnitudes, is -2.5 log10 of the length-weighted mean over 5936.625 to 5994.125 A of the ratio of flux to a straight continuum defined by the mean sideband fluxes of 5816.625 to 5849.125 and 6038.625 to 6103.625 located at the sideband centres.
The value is 0.05 mag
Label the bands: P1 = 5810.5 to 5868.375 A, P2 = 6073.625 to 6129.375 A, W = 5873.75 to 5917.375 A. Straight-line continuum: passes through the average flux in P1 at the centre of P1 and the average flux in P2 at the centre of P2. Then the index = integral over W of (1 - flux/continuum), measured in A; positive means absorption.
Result 5.5 A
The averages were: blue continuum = 8.41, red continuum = 8.14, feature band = 7.31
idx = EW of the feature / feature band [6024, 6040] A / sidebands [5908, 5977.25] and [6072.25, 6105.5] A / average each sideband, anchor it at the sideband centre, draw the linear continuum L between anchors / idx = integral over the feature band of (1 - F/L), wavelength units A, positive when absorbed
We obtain 1.73 A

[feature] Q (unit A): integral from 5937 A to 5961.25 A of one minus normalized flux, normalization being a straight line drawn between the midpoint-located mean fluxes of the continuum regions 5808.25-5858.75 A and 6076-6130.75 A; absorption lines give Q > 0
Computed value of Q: 1.0 A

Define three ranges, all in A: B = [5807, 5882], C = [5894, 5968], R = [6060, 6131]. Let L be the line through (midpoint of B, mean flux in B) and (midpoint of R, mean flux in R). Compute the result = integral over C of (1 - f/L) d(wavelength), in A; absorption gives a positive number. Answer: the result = 4.5 A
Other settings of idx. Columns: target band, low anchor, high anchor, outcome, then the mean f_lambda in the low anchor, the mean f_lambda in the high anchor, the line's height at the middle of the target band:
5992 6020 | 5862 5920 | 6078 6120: -1.5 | 7.54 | 8.02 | 7.8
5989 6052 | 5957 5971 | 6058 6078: 5.4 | 8.23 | 9.6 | 8.97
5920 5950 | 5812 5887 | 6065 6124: 0.8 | 8.24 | 8.43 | 8.31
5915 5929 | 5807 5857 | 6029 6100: 0.7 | 8.51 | 8.87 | 8.65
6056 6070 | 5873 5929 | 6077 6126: -4.0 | 7.49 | 8.07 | 7.96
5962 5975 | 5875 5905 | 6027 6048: -0.9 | 6.93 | 8.96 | 8.01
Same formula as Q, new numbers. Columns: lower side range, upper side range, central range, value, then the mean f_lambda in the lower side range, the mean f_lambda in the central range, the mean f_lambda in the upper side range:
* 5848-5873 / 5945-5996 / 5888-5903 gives 3.1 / 8.07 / 6.48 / 8.37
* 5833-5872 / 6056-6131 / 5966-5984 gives 0.4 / 8.31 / 8.23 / 8.52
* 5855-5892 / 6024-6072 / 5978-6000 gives -0.9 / 7.6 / 8.59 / 8.56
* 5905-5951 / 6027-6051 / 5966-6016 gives 0.2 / 8.05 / 8.47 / 8.86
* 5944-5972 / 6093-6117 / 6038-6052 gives -2.1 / 8.14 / 8.79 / 7.3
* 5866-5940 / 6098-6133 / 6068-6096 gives -3.5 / 7.67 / 8.67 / 7.72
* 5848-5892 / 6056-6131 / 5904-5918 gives -0.5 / 7.66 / 8.09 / 8.52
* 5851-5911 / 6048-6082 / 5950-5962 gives 0.2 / 7.54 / 7.93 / 8.86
